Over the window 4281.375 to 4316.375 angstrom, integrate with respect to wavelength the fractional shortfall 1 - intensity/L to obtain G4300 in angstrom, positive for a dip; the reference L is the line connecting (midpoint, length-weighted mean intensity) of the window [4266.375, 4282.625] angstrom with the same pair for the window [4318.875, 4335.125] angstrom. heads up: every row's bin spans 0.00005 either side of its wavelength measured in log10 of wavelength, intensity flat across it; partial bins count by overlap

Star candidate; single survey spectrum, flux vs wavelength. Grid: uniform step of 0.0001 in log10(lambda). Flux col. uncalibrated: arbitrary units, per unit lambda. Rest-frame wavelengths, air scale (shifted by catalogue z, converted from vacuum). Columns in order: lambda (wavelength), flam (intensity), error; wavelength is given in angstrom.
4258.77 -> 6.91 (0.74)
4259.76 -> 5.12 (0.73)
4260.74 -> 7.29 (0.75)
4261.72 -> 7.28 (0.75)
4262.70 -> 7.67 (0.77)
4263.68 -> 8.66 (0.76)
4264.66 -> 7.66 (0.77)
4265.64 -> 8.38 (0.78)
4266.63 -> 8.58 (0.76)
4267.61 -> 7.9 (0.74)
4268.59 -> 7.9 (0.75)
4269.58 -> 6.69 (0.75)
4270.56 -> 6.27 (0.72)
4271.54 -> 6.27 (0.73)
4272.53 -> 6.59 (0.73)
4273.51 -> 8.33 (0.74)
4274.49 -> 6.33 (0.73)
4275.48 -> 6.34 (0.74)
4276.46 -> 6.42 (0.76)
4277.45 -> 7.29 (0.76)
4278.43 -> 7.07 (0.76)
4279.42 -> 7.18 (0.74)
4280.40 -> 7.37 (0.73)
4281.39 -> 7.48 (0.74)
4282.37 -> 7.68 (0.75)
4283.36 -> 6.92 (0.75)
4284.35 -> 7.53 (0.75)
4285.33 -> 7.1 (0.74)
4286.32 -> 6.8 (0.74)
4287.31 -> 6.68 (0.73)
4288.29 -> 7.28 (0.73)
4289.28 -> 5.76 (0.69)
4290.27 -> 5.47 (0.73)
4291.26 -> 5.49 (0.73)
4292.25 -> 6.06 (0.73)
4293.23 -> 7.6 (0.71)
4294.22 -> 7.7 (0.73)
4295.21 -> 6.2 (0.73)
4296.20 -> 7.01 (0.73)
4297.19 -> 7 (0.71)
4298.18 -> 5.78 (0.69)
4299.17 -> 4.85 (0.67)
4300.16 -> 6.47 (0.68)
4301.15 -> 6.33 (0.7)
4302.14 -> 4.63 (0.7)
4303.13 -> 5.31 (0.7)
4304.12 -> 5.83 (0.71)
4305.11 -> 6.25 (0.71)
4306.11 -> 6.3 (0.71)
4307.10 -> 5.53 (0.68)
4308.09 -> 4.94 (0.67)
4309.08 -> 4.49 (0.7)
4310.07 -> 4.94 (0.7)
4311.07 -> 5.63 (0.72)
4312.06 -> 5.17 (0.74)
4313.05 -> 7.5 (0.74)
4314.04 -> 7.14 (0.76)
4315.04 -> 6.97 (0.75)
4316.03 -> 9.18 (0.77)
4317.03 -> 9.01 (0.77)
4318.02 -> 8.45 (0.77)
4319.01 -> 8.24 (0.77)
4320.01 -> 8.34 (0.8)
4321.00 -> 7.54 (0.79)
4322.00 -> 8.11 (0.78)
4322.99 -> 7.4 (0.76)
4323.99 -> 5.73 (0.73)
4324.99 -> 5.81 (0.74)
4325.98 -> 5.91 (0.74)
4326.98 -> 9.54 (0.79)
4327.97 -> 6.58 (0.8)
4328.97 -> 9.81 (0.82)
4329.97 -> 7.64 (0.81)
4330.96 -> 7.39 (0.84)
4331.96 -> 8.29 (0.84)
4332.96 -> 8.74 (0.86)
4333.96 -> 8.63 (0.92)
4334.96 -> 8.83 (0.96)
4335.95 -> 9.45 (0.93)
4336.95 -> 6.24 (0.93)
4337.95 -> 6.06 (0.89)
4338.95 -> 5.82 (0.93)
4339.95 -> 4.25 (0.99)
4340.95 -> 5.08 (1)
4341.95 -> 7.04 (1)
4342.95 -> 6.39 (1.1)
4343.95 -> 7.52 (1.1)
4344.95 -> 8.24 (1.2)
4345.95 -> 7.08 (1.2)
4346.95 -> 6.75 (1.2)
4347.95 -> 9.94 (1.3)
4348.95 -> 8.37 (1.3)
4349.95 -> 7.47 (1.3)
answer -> 5.1 angstrom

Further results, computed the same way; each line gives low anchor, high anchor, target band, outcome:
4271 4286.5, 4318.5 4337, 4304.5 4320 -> 1.8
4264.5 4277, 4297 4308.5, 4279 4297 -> -1.2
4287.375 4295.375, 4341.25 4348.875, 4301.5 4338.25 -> 0.0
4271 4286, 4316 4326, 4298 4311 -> 3.3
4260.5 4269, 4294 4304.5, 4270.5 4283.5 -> 0.5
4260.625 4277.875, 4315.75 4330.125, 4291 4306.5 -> 2.9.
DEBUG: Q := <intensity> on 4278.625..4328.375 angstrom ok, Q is 6.69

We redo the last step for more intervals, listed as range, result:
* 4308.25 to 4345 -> 7.19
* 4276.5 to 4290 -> 7.04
